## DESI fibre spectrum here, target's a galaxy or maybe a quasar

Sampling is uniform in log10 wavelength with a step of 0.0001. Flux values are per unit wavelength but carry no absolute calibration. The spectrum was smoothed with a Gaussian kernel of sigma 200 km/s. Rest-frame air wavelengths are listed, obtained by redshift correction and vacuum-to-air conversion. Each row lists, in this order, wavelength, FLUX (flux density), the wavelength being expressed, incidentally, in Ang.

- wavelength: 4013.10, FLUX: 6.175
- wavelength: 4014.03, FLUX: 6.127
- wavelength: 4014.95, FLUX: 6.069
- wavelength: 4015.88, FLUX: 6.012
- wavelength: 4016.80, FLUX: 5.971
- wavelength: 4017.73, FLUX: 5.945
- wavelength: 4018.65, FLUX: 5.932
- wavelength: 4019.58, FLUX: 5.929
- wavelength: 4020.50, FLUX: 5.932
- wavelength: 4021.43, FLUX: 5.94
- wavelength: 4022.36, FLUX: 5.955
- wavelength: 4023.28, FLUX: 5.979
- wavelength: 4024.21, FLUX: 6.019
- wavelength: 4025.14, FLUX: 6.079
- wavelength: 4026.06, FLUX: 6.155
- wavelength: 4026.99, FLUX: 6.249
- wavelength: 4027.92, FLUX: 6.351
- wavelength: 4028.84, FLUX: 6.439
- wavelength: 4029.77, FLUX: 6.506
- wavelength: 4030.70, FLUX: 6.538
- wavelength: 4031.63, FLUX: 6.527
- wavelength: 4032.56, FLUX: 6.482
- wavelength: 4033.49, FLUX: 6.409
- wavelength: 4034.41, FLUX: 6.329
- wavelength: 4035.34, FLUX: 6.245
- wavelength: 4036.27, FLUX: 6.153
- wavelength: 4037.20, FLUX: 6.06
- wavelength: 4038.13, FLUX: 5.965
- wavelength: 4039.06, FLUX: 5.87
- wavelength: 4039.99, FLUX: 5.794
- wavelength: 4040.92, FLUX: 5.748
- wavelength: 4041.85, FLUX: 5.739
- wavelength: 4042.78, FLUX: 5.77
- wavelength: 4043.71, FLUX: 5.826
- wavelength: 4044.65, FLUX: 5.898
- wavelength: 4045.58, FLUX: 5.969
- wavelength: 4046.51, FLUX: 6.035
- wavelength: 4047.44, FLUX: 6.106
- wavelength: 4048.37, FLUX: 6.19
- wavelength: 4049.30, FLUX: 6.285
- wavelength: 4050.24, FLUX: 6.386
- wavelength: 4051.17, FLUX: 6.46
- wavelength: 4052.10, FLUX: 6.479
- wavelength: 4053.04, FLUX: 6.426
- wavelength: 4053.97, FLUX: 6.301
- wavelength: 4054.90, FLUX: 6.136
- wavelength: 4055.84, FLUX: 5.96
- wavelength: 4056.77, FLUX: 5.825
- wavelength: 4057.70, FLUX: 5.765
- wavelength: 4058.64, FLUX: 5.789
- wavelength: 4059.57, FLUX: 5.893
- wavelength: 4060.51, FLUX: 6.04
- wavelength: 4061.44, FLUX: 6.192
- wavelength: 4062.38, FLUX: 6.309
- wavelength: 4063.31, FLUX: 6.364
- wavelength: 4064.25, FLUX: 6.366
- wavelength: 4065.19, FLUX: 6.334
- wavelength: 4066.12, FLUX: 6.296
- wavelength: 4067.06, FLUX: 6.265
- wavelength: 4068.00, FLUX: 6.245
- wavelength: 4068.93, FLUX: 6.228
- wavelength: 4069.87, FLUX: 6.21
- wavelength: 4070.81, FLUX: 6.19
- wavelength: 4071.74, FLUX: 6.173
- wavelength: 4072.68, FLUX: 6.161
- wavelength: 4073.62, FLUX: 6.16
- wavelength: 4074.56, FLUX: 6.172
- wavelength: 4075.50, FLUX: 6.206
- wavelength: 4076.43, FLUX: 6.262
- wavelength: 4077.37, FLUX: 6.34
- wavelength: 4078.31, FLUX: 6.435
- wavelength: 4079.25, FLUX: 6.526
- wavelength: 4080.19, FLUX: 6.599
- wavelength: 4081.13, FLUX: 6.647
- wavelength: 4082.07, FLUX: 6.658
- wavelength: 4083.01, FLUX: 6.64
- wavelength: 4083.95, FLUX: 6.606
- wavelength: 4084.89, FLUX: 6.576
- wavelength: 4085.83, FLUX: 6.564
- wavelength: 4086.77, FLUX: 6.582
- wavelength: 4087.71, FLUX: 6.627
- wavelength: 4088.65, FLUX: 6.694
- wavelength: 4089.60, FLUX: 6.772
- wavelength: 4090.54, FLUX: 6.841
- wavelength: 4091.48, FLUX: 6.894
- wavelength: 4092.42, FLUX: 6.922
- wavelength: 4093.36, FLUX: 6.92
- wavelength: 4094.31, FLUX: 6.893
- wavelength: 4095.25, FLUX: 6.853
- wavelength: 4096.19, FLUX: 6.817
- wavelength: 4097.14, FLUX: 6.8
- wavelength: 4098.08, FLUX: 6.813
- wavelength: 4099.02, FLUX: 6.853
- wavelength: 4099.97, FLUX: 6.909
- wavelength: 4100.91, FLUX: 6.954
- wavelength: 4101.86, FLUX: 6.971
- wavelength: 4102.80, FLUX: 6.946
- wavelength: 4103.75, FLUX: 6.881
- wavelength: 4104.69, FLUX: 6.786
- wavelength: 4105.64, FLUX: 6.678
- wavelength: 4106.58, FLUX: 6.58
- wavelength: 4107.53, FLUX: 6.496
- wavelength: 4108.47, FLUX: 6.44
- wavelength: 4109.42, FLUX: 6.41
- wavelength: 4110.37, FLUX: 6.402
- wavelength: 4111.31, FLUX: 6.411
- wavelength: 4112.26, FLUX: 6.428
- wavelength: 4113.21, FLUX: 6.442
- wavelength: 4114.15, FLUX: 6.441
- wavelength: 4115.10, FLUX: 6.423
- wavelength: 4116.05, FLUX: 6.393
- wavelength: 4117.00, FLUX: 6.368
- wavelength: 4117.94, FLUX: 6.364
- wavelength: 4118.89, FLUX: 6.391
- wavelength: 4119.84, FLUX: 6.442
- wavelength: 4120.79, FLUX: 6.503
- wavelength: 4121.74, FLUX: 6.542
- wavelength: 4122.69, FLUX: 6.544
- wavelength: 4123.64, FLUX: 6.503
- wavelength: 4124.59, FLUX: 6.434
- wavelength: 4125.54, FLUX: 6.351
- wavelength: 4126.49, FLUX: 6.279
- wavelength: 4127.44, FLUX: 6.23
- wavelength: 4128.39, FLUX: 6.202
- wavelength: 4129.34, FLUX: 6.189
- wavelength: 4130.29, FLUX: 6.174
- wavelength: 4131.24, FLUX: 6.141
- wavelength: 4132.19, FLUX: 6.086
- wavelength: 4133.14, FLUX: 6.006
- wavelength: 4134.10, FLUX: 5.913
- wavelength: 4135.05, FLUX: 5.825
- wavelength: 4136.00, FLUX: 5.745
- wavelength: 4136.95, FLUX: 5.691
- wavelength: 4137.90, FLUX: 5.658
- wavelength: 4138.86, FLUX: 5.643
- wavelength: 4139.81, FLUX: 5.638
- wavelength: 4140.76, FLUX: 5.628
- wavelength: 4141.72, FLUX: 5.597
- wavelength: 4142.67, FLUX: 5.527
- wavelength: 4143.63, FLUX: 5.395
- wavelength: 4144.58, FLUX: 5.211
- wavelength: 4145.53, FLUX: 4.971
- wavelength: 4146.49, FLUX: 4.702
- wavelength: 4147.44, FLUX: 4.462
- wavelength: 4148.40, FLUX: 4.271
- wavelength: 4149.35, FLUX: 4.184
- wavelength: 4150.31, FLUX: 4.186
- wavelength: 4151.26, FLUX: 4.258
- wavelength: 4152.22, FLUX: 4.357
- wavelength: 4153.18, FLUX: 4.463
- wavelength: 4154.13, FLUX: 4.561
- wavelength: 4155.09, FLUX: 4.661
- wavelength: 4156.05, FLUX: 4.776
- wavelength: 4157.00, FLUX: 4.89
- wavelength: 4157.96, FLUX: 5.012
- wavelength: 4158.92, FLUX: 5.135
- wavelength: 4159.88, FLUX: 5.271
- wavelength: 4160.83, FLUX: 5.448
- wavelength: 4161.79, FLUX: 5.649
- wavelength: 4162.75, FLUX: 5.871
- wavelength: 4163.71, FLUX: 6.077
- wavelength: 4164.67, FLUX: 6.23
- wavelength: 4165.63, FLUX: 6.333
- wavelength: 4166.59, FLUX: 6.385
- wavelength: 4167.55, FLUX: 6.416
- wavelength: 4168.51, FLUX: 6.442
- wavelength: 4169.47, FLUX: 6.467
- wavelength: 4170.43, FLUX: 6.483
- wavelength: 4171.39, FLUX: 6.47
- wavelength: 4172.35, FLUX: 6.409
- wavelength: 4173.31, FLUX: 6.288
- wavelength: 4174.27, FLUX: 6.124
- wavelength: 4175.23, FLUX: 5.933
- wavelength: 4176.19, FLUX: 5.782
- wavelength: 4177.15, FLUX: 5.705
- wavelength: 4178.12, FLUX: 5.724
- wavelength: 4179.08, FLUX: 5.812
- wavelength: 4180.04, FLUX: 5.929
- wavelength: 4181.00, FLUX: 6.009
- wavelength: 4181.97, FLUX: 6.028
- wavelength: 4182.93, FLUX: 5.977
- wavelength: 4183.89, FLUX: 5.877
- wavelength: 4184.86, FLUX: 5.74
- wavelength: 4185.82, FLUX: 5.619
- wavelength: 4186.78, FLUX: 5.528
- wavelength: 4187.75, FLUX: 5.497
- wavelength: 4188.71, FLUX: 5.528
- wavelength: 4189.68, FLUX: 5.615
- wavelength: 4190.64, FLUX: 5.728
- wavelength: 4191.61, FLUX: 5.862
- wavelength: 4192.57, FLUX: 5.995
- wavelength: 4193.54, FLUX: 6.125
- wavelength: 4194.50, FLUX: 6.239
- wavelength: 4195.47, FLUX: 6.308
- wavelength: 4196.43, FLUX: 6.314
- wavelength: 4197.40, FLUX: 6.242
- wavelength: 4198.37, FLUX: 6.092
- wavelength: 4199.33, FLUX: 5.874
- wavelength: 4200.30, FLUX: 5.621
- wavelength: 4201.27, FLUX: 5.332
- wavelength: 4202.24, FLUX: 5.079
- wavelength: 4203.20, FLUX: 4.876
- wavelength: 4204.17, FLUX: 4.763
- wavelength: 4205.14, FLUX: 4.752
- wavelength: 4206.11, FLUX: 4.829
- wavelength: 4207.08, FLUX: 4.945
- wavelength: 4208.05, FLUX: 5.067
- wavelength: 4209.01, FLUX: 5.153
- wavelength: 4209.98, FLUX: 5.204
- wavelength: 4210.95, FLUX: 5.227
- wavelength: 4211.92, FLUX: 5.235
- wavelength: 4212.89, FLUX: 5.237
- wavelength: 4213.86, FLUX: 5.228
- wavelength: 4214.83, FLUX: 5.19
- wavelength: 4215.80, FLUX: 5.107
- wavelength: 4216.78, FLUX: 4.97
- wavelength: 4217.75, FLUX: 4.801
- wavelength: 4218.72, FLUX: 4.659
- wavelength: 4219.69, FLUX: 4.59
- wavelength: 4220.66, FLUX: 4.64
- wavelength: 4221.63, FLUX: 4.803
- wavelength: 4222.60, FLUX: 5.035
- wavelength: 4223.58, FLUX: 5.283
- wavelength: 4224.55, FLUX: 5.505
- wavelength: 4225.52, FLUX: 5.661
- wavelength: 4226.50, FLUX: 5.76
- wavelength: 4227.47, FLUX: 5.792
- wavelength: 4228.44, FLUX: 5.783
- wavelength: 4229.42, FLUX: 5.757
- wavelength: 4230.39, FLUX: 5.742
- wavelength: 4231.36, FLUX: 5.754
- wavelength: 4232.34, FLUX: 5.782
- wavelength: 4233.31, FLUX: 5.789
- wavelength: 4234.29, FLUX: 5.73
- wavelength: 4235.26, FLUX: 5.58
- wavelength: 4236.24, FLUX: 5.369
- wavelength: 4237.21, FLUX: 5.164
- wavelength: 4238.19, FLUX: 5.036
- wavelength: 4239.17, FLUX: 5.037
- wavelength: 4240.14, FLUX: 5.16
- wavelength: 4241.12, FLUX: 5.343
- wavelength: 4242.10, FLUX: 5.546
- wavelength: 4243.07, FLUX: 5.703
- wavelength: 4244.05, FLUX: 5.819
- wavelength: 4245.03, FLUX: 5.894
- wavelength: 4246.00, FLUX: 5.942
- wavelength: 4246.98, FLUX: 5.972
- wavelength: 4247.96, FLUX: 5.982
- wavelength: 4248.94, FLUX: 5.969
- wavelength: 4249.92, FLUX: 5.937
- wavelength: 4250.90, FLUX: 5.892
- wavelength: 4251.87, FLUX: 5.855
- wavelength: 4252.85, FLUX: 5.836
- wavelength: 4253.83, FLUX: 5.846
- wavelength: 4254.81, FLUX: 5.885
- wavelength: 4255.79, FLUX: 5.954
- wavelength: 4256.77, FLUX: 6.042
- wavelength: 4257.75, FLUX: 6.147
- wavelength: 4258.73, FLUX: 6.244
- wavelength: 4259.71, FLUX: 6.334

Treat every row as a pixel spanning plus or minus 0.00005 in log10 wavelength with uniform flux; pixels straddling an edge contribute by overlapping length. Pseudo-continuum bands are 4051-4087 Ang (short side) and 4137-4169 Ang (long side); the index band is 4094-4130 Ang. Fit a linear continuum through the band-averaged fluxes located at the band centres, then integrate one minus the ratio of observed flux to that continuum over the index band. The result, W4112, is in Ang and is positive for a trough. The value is -4.97 Ang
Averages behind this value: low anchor 6.29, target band 6.56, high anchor 5.26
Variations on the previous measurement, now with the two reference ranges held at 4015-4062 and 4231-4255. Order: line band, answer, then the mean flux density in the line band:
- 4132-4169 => 3.29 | 5.34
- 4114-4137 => -1.31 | 6.25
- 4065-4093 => -2.10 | 6.47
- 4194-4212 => 1.00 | 5.44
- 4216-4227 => 1.25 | 5.06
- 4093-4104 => -1.68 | 6.88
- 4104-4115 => -1.03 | 6.51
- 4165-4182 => -0.99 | 6.15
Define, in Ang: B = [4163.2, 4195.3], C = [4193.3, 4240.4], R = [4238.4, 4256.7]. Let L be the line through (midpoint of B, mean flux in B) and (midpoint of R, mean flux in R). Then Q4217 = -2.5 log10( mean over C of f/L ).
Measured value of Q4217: 0.10 mag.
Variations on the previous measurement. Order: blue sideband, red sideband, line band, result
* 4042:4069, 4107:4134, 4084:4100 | -0.086 mag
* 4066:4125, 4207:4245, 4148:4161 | 0.272 mag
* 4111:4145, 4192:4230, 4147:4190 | 0.034 mag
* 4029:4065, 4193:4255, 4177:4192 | -0.025 mag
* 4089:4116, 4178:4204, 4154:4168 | 0.105 mag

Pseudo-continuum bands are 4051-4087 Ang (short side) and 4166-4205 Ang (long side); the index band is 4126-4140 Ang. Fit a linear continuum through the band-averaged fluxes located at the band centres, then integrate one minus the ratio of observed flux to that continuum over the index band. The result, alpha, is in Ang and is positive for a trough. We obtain 0.2 Ang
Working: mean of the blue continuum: 6.29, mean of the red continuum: 5.9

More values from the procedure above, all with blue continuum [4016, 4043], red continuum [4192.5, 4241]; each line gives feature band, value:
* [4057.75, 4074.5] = -0.60 Ang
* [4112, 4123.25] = -1.32 Ang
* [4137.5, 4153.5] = 2.00 Ang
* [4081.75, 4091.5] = -1.30 Ang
